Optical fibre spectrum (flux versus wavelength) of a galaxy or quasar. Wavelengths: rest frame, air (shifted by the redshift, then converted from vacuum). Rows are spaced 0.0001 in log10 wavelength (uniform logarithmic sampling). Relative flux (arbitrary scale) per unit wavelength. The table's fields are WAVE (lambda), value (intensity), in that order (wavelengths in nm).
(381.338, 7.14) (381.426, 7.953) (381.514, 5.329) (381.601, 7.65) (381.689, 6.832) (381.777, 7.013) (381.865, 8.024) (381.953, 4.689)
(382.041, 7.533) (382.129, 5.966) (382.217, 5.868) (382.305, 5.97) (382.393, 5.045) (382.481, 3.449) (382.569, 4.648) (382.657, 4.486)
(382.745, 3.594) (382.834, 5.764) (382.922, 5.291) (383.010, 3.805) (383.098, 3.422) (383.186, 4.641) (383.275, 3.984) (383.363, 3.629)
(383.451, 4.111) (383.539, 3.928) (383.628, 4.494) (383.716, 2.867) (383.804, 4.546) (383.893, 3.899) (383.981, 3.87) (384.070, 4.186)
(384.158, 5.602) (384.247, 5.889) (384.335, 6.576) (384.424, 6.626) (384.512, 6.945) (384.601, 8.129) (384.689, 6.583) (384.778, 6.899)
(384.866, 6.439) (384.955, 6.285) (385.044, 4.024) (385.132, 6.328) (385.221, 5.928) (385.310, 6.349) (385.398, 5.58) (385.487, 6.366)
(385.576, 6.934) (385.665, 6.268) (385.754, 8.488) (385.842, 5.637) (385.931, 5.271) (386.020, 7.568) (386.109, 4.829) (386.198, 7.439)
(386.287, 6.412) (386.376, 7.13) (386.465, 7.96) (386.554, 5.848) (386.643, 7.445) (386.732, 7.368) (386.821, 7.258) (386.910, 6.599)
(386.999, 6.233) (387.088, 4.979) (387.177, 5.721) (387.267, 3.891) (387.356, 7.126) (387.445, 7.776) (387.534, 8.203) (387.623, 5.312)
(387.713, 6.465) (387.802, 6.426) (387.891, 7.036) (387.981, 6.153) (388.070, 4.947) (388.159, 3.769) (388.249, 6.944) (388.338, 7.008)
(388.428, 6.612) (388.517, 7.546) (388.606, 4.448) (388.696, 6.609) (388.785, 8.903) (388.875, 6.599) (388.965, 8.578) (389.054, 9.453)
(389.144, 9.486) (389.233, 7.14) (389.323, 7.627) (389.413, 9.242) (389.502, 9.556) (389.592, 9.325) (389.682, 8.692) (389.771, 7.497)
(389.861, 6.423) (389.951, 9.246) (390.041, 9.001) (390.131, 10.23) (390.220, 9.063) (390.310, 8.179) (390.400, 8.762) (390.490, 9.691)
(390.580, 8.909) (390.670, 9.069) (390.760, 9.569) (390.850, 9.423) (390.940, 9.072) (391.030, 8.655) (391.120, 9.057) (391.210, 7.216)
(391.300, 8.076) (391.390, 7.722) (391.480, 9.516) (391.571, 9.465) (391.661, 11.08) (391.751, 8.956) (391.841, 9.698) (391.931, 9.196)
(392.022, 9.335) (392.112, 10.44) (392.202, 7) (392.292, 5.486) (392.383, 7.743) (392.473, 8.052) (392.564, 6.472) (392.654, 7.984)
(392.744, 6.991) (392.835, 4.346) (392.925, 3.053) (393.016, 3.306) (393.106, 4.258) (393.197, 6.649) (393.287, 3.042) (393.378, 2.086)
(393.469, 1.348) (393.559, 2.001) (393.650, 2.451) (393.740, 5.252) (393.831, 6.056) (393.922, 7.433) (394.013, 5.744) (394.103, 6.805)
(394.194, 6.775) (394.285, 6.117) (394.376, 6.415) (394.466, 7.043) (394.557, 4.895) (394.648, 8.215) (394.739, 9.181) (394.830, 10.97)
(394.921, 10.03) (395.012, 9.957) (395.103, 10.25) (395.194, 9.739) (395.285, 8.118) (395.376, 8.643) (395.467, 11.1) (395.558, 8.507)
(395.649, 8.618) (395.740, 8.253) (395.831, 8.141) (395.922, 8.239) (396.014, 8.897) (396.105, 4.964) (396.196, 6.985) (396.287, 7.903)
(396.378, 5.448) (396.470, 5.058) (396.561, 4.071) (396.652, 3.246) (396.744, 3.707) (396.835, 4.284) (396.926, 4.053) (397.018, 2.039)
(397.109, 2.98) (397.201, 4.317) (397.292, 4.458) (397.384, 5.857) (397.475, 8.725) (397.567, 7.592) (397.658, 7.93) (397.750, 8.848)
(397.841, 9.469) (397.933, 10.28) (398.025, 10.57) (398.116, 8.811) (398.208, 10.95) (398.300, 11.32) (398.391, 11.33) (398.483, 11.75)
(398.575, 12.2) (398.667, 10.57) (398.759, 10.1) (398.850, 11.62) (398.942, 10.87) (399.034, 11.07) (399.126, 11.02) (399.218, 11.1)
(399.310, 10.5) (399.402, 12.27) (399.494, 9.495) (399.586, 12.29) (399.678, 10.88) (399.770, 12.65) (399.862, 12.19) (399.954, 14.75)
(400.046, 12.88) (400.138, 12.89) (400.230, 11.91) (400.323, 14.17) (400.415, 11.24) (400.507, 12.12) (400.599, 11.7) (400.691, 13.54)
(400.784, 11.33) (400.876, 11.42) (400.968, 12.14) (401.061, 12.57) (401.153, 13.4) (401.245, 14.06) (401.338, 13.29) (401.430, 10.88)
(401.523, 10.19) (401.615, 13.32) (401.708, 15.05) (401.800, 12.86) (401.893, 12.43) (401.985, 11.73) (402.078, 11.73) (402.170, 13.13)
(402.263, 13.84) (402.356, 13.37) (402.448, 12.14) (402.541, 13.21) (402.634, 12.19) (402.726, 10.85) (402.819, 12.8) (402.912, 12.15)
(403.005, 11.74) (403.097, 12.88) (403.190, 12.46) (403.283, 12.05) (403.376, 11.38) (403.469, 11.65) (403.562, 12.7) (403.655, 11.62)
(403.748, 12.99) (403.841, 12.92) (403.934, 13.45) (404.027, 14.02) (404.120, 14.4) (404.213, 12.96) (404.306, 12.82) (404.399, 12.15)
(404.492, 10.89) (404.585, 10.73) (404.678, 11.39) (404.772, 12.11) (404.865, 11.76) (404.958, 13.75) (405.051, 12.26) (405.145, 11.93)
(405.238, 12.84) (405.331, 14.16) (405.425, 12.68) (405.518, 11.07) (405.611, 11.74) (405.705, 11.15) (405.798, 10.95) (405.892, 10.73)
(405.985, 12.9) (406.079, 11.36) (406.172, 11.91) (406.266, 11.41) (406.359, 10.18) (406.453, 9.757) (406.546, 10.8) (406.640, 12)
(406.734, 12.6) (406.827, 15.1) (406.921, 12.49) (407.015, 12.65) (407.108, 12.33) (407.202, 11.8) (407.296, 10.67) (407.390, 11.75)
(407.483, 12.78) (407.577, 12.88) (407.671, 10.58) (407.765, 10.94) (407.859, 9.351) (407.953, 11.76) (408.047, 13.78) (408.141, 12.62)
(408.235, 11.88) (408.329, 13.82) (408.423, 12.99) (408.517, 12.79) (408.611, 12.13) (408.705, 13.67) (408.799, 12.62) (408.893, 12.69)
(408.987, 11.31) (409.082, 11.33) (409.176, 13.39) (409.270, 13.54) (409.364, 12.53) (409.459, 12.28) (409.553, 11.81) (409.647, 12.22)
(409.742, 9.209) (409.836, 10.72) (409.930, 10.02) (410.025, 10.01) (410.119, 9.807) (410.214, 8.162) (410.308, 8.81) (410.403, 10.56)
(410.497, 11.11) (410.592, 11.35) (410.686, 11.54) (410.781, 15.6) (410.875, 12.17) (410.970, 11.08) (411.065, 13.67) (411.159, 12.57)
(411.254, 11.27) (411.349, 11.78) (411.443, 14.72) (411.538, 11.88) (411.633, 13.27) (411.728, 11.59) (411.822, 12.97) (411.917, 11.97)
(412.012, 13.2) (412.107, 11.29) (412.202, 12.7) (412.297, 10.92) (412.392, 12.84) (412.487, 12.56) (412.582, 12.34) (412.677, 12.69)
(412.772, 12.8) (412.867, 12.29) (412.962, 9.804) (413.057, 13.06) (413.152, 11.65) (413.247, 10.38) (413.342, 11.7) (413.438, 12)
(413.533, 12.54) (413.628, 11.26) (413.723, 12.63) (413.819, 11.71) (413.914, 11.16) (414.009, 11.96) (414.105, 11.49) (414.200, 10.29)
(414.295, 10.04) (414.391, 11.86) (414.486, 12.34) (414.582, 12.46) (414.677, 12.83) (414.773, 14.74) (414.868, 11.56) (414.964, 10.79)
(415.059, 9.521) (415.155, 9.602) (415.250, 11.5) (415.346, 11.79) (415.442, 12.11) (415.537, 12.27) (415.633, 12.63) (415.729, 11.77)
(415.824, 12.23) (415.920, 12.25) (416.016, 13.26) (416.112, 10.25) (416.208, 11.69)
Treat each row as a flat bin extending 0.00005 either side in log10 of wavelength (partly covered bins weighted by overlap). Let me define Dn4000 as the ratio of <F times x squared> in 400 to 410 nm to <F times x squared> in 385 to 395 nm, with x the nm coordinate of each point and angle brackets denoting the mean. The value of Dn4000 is 1.86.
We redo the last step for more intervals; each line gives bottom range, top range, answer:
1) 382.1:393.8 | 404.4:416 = 2.02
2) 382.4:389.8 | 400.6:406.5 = 2.17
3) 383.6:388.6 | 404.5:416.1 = 2.18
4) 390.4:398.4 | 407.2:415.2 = 1.77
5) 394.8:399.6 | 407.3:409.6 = 1.53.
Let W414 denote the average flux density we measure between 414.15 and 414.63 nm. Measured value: 11.4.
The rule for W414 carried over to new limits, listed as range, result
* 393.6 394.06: 5.36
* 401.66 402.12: 12.8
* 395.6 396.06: 8.42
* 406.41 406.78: 11.3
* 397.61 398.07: 9.41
